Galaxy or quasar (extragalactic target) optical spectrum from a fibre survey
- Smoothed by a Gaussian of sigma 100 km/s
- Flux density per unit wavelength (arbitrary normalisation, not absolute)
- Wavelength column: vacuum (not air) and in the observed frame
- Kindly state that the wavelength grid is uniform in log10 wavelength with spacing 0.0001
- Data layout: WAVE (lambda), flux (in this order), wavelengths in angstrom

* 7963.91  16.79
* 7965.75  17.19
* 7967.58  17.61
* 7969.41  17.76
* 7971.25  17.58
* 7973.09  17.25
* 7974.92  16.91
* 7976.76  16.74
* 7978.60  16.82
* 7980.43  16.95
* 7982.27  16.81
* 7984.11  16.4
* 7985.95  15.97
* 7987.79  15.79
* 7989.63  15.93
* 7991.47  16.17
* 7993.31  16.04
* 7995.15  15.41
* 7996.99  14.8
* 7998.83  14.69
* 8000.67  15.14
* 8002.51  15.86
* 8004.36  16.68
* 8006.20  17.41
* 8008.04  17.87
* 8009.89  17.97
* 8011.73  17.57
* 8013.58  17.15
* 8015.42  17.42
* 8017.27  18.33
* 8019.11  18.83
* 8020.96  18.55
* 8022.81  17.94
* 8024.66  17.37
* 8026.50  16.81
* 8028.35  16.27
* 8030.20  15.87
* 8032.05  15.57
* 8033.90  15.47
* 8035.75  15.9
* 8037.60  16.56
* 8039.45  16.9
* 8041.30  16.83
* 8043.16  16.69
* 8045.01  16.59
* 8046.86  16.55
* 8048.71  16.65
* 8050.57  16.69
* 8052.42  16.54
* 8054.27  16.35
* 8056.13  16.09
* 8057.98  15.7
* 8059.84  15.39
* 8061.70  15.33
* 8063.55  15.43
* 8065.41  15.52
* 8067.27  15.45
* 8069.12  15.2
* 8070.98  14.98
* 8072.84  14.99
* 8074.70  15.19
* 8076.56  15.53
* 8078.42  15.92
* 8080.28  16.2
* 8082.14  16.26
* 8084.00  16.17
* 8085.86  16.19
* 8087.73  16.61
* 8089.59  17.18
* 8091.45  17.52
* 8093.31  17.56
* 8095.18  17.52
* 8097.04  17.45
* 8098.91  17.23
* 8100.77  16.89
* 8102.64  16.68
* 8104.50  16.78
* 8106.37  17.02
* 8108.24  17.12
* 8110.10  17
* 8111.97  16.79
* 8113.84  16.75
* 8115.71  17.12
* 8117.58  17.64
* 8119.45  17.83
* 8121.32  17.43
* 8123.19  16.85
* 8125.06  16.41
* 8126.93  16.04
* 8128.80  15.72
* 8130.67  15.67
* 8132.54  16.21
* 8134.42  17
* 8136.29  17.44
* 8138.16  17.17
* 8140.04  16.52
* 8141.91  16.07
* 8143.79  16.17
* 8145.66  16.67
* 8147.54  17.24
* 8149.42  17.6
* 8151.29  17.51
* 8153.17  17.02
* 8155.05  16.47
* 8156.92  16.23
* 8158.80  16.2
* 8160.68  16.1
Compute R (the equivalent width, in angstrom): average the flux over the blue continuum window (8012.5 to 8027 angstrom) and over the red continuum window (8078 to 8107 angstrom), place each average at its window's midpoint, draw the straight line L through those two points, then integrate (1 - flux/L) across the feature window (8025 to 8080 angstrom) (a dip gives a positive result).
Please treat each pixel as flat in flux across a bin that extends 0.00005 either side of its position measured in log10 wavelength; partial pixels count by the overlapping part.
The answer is 4.4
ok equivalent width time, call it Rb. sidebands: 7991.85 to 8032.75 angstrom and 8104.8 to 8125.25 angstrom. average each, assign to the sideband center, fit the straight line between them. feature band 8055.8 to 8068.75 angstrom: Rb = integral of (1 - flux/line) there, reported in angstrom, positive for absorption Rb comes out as 1.1 angstrom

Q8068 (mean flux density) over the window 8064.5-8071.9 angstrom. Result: 15.3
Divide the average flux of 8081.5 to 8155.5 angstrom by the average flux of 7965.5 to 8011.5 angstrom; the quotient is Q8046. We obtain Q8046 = 1.02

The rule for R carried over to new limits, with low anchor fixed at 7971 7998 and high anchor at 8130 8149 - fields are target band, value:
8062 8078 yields 1.2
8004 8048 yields -1.7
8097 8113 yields -0.4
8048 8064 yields 0.4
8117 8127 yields -0.3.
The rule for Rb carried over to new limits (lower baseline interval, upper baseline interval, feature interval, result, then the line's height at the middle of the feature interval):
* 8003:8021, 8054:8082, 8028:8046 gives 0.50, 16.7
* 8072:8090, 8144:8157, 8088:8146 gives -1.37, 16.5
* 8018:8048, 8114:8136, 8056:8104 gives 1.73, 16.8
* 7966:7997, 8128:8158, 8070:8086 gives 0.91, 16.6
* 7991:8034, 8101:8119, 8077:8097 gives 0.27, 16.9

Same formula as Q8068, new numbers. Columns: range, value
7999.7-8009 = 16.6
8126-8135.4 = 16.1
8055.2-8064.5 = 15.6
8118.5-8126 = 17.1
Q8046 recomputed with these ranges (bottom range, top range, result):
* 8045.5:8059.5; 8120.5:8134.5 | 1.00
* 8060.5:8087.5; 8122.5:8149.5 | 1.06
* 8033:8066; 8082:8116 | 1.05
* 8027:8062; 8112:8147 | 1.03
